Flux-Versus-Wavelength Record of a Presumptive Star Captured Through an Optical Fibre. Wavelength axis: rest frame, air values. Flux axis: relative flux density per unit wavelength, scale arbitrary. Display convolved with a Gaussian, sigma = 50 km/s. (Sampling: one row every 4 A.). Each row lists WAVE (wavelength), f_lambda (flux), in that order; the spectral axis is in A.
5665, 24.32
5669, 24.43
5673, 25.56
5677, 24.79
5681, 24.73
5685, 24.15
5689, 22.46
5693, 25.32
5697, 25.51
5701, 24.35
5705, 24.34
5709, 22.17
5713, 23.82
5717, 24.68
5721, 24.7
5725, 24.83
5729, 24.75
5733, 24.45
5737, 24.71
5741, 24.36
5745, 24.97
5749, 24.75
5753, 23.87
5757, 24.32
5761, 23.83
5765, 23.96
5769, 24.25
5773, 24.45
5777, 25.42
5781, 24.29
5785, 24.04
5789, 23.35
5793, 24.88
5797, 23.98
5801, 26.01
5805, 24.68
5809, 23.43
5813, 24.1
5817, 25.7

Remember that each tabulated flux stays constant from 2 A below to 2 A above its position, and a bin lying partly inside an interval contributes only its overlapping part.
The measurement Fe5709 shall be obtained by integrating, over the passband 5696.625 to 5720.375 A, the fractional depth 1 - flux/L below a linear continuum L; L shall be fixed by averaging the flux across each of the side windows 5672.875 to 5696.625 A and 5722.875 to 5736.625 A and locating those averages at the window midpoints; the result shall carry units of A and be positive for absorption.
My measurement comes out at 0.49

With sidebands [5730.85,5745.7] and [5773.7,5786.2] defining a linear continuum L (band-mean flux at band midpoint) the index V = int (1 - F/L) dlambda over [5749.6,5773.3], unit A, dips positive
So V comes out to 0.5 A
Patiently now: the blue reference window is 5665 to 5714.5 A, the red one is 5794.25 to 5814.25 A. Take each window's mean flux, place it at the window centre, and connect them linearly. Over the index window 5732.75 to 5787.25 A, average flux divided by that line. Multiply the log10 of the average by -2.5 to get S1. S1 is 0.00 mag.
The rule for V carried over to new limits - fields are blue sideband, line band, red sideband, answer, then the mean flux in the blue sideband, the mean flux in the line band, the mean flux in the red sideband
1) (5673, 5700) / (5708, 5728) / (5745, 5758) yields 0.3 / 24.6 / 24.2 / 24.4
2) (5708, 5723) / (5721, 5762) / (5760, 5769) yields -0.9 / 24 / 24.5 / 24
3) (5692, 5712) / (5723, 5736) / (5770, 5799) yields -0.2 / 24.3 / 24.7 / 24.3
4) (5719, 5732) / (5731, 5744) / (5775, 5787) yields 0.1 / 24.7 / 24.5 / 24.6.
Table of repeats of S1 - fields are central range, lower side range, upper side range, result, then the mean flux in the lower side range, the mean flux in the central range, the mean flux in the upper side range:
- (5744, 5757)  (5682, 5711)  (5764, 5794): -0.010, 24.1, 24.5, 24.3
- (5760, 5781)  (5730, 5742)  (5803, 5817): 0.001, 24.5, 24.4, 24.3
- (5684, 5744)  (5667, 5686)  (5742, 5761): 0.012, 24.8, 24.3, 24.4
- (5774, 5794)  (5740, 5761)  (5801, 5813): 0.001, 24.4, 24.4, 24.4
